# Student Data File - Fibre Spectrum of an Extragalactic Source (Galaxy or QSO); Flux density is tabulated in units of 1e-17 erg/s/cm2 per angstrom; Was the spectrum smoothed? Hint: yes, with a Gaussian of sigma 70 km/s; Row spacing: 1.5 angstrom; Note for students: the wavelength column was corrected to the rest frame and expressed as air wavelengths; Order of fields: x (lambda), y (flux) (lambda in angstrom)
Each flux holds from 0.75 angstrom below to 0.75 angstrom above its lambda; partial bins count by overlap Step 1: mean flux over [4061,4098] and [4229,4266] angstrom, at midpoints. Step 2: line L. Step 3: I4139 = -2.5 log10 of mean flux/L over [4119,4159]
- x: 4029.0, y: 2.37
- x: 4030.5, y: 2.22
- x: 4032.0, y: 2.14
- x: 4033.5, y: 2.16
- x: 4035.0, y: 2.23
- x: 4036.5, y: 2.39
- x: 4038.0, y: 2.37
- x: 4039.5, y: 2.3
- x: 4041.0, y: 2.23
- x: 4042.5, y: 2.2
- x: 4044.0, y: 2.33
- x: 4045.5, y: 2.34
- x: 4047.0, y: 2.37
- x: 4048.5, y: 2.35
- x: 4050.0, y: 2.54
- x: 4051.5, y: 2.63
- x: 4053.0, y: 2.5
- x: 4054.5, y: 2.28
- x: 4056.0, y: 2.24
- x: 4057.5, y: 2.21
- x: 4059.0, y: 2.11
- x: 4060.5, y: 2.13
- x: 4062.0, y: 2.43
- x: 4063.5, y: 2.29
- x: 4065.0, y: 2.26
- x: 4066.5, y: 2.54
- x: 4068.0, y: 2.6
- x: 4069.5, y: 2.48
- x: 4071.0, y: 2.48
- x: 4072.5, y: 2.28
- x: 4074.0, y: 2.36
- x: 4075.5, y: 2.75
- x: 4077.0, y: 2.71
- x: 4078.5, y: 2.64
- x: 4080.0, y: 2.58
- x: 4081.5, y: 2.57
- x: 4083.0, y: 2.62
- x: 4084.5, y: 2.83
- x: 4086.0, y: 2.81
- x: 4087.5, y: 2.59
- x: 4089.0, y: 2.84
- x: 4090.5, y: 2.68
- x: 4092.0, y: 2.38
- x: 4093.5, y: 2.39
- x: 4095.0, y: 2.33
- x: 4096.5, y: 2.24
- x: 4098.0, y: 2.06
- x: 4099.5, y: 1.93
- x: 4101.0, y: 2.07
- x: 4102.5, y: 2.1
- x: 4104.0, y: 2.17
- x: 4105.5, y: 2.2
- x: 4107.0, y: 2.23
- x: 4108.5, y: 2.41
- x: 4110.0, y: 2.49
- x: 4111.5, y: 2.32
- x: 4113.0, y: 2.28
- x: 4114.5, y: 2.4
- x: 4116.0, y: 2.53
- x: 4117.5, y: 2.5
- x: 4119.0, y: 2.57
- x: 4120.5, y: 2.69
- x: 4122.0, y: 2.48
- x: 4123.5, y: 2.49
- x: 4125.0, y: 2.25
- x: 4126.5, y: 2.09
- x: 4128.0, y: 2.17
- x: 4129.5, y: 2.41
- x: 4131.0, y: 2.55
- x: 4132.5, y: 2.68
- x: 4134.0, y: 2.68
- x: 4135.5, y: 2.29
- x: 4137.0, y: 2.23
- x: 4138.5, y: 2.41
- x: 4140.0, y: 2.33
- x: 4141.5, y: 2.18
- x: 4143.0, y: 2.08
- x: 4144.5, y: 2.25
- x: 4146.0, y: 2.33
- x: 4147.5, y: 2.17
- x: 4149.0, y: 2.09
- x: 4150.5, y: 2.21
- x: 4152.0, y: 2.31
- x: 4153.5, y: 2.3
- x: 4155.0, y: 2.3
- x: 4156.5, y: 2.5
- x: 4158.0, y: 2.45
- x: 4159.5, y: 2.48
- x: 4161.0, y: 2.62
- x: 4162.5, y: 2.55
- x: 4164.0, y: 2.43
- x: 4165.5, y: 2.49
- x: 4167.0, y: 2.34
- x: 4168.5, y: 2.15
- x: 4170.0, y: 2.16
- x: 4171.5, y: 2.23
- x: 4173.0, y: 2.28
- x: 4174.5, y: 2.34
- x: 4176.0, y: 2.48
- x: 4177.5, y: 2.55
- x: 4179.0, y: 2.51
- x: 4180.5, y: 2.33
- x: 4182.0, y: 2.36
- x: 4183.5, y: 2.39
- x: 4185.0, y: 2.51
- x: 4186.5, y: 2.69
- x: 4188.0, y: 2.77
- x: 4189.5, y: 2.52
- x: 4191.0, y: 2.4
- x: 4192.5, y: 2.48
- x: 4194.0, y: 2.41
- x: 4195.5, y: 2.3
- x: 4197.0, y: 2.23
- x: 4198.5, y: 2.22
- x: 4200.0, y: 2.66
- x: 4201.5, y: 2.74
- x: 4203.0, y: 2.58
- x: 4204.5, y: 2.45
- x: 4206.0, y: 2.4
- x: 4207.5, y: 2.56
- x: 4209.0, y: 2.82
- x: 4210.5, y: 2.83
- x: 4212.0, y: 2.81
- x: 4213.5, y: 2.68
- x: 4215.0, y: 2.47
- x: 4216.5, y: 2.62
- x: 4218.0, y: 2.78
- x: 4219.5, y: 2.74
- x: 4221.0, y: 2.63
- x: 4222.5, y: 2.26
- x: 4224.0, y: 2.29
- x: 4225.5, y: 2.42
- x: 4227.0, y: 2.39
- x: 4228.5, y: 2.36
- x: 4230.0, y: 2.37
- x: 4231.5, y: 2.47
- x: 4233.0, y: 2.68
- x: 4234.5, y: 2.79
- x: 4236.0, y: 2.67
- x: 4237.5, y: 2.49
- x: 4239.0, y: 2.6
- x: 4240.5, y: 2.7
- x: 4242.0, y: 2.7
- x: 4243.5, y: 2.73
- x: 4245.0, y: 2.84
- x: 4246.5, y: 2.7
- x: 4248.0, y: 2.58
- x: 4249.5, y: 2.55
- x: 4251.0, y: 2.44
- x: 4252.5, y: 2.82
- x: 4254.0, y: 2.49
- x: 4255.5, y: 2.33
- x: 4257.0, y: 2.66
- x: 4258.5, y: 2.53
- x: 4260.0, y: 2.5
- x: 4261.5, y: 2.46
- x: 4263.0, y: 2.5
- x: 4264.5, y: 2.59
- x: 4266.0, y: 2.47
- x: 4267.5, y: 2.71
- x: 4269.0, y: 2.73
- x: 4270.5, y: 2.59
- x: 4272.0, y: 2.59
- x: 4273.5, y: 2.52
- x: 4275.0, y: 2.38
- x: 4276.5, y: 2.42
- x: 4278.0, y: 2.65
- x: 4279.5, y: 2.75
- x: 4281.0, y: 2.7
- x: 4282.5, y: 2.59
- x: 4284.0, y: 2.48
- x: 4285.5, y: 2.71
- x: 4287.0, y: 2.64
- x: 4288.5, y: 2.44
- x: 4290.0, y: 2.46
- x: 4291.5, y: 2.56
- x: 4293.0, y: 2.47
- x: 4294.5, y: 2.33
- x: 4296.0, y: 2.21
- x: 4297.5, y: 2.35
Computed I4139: 0.09 mag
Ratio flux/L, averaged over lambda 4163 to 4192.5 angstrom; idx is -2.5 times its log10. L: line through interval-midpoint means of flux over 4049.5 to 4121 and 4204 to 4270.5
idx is 0.04 mag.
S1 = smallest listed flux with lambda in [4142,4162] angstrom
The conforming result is 2.08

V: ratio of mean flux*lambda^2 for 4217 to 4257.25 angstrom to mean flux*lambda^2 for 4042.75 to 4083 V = 1.2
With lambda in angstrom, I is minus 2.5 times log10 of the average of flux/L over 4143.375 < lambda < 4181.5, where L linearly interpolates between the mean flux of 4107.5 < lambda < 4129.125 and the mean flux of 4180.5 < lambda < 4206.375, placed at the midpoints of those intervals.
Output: 0.04 mag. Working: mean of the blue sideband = 2.4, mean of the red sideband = 2.47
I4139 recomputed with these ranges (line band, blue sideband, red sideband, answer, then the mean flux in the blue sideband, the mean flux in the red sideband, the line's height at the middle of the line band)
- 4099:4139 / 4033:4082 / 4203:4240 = 0.044 mag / 2.39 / 2.57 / 2.46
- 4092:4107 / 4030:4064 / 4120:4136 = 0.099 mag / 2.3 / 2.43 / 2.39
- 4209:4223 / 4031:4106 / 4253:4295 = -0.068 mag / 2.39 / 2.55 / 2.5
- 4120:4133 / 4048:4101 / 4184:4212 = 0.031 mag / 2.44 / 2.54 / 2.48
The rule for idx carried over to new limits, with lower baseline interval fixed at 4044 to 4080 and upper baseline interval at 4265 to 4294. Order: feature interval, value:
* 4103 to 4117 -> 0.052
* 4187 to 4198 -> 0.028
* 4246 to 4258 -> -0.007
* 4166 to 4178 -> 0.081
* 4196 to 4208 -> 0.018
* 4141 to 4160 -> 0.091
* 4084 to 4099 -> -0.028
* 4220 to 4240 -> 0.015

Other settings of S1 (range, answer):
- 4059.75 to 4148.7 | 1.93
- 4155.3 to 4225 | 2.15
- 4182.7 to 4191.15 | 2.39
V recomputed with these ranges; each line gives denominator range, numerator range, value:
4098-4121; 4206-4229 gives 1.17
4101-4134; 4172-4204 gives 1.07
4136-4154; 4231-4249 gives 1.24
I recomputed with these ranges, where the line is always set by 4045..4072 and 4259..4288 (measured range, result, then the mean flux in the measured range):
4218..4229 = 0.027 mag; 2.47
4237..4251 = -0.041 mag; 2.65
